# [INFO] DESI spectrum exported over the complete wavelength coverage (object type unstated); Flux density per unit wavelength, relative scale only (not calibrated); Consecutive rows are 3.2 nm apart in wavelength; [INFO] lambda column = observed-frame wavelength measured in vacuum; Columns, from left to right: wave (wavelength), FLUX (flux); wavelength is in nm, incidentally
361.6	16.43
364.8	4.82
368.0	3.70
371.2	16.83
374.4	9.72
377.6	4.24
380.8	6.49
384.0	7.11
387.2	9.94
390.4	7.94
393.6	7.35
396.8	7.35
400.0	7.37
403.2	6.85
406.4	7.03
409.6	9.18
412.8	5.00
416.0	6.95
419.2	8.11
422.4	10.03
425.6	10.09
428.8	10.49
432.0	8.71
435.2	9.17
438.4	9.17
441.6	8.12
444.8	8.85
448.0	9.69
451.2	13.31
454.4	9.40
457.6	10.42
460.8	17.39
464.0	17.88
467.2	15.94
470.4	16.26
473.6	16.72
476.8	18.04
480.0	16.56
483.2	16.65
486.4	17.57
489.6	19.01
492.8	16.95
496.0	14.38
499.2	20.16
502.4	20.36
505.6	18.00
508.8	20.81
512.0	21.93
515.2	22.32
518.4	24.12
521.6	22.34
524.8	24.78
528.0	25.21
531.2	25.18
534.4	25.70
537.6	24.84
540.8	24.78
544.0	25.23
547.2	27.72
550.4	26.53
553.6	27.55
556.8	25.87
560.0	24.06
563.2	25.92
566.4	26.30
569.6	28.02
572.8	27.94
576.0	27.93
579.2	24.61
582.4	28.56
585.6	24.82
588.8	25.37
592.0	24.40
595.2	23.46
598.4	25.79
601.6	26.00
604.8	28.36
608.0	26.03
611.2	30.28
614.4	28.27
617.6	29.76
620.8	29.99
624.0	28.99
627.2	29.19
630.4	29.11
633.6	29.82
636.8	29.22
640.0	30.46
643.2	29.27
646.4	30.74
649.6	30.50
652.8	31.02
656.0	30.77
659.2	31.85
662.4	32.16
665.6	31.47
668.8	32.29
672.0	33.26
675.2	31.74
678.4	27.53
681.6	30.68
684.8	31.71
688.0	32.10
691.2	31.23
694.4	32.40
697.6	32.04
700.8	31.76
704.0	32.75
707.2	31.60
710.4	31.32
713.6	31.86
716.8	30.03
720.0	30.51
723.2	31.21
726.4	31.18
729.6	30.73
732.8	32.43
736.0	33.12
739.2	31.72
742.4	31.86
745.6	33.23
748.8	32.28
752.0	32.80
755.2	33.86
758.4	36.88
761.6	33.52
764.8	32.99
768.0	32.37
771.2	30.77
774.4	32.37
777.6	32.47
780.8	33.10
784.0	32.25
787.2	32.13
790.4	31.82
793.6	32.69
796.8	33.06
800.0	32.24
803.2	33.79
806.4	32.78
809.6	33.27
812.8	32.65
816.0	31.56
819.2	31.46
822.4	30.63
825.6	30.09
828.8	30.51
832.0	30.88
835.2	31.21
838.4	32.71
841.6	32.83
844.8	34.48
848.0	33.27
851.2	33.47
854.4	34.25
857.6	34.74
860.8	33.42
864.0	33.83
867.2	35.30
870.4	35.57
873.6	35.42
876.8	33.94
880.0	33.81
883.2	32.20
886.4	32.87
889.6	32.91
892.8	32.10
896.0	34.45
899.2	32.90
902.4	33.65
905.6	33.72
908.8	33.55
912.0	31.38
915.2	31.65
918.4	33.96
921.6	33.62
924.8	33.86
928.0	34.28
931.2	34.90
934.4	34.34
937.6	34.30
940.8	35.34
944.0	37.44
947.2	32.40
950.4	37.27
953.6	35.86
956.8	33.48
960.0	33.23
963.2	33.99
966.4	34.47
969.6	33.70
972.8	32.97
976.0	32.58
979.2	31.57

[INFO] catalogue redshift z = 0.153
